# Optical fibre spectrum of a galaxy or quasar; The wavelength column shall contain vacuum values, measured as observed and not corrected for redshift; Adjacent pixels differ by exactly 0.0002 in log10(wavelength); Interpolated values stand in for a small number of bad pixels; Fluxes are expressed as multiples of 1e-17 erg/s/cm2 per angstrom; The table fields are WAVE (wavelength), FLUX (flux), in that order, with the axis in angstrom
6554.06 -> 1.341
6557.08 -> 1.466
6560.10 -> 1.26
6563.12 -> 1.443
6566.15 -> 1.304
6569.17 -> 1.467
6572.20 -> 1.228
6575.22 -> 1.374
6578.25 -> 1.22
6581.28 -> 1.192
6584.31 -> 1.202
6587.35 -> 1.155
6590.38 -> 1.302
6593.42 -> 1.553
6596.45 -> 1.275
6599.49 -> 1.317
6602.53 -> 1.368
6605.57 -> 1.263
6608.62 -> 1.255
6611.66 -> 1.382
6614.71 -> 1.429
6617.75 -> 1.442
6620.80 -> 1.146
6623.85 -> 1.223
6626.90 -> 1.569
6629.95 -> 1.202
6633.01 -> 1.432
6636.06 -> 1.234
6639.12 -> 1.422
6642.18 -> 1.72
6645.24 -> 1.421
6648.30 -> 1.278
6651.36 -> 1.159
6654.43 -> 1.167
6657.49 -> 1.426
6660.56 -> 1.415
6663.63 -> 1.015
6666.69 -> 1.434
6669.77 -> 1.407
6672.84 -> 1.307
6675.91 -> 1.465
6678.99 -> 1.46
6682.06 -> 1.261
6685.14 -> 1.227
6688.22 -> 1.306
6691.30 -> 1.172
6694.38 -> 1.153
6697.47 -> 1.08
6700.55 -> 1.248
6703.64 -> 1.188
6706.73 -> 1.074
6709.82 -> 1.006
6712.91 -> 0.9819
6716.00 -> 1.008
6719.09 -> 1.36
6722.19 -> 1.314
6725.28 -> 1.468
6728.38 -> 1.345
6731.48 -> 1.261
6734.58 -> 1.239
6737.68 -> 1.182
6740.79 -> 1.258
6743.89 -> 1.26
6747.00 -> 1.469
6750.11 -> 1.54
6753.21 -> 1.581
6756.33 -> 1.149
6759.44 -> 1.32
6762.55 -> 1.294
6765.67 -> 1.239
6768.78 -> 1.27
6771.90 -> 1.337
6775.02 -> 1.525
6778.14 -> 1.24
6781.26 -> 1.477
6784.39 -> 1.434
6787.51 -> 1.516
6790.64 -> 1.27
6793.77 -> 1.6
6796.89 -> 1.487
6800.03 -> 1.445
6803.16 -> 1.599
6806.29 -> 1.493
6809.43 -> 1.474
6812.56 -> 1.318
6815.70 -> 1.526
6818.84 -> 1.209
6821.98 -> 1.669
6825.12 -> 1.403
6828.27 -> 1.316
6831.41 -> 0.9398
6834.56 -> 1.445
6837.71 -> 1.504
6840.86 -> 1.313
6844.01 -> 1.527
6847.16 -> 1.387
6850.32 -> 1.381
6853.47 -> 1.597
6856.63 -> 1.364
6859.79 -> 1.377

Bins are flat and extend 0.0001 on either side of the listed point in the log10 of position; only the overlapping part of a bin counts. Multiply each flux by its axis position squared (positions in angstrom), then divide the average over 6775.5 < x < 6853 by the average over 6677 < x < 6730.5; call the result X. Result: 1.20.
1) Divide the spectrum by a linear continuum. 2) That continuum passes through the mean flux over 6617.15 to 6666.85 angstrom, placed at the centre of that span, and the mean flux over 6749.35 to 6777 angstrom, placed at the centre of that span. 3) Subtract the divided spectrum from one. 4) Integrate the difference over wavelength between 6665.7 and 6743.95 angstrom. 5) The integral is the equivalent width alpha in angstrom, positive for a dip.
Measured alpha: 5.60 angstrom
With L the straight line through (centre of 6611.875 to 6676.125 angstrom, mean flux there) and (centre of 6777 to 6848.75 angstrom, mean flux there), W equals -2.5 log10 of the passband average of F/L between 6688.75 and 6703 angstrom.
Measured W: 0.17 mag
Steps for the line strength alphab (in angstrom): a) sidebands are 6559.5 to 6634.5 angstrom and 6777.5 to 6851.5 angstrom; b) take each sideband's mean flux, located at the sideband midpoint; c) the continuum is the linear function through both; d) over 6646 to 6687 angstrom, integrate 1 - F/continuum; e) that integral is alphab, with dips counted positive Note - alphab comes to 1.2 angstrom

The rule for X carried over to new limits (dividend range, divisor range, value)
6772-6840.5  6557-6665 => 1.14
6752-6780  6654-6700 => 1.06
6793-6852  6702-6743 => 1.21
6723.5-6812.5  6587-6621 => 1.09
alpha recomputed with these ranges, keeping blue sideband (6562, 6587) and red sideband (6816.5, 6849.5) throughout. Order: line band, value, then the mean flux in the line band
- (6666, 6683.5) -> -0.8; 1.39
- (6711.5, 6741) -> 2.2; 1.24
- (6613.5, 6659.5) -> -1.3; 1.35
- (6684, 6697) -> 1.2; 1.2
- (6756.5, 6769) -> 0.8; 1.27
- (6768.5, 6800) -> -1.5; 1.42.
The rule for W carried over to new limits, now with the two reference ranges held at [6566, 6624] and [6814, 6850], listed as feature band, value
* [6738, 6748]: 0.04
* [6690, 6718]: 0.21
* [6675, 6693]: 0.02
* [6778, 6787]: -0.04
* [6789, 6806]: -0.08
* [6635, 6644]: -0.11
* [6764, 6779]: 0.03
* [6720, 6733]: 0.00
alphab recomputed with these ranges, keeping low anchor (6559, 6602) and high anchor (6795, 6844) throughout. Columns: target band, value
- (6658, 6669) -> 0.3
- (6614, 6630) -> -0.2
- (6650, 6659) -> 0.6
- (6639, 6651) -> -0.9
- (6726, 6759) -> 1.2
